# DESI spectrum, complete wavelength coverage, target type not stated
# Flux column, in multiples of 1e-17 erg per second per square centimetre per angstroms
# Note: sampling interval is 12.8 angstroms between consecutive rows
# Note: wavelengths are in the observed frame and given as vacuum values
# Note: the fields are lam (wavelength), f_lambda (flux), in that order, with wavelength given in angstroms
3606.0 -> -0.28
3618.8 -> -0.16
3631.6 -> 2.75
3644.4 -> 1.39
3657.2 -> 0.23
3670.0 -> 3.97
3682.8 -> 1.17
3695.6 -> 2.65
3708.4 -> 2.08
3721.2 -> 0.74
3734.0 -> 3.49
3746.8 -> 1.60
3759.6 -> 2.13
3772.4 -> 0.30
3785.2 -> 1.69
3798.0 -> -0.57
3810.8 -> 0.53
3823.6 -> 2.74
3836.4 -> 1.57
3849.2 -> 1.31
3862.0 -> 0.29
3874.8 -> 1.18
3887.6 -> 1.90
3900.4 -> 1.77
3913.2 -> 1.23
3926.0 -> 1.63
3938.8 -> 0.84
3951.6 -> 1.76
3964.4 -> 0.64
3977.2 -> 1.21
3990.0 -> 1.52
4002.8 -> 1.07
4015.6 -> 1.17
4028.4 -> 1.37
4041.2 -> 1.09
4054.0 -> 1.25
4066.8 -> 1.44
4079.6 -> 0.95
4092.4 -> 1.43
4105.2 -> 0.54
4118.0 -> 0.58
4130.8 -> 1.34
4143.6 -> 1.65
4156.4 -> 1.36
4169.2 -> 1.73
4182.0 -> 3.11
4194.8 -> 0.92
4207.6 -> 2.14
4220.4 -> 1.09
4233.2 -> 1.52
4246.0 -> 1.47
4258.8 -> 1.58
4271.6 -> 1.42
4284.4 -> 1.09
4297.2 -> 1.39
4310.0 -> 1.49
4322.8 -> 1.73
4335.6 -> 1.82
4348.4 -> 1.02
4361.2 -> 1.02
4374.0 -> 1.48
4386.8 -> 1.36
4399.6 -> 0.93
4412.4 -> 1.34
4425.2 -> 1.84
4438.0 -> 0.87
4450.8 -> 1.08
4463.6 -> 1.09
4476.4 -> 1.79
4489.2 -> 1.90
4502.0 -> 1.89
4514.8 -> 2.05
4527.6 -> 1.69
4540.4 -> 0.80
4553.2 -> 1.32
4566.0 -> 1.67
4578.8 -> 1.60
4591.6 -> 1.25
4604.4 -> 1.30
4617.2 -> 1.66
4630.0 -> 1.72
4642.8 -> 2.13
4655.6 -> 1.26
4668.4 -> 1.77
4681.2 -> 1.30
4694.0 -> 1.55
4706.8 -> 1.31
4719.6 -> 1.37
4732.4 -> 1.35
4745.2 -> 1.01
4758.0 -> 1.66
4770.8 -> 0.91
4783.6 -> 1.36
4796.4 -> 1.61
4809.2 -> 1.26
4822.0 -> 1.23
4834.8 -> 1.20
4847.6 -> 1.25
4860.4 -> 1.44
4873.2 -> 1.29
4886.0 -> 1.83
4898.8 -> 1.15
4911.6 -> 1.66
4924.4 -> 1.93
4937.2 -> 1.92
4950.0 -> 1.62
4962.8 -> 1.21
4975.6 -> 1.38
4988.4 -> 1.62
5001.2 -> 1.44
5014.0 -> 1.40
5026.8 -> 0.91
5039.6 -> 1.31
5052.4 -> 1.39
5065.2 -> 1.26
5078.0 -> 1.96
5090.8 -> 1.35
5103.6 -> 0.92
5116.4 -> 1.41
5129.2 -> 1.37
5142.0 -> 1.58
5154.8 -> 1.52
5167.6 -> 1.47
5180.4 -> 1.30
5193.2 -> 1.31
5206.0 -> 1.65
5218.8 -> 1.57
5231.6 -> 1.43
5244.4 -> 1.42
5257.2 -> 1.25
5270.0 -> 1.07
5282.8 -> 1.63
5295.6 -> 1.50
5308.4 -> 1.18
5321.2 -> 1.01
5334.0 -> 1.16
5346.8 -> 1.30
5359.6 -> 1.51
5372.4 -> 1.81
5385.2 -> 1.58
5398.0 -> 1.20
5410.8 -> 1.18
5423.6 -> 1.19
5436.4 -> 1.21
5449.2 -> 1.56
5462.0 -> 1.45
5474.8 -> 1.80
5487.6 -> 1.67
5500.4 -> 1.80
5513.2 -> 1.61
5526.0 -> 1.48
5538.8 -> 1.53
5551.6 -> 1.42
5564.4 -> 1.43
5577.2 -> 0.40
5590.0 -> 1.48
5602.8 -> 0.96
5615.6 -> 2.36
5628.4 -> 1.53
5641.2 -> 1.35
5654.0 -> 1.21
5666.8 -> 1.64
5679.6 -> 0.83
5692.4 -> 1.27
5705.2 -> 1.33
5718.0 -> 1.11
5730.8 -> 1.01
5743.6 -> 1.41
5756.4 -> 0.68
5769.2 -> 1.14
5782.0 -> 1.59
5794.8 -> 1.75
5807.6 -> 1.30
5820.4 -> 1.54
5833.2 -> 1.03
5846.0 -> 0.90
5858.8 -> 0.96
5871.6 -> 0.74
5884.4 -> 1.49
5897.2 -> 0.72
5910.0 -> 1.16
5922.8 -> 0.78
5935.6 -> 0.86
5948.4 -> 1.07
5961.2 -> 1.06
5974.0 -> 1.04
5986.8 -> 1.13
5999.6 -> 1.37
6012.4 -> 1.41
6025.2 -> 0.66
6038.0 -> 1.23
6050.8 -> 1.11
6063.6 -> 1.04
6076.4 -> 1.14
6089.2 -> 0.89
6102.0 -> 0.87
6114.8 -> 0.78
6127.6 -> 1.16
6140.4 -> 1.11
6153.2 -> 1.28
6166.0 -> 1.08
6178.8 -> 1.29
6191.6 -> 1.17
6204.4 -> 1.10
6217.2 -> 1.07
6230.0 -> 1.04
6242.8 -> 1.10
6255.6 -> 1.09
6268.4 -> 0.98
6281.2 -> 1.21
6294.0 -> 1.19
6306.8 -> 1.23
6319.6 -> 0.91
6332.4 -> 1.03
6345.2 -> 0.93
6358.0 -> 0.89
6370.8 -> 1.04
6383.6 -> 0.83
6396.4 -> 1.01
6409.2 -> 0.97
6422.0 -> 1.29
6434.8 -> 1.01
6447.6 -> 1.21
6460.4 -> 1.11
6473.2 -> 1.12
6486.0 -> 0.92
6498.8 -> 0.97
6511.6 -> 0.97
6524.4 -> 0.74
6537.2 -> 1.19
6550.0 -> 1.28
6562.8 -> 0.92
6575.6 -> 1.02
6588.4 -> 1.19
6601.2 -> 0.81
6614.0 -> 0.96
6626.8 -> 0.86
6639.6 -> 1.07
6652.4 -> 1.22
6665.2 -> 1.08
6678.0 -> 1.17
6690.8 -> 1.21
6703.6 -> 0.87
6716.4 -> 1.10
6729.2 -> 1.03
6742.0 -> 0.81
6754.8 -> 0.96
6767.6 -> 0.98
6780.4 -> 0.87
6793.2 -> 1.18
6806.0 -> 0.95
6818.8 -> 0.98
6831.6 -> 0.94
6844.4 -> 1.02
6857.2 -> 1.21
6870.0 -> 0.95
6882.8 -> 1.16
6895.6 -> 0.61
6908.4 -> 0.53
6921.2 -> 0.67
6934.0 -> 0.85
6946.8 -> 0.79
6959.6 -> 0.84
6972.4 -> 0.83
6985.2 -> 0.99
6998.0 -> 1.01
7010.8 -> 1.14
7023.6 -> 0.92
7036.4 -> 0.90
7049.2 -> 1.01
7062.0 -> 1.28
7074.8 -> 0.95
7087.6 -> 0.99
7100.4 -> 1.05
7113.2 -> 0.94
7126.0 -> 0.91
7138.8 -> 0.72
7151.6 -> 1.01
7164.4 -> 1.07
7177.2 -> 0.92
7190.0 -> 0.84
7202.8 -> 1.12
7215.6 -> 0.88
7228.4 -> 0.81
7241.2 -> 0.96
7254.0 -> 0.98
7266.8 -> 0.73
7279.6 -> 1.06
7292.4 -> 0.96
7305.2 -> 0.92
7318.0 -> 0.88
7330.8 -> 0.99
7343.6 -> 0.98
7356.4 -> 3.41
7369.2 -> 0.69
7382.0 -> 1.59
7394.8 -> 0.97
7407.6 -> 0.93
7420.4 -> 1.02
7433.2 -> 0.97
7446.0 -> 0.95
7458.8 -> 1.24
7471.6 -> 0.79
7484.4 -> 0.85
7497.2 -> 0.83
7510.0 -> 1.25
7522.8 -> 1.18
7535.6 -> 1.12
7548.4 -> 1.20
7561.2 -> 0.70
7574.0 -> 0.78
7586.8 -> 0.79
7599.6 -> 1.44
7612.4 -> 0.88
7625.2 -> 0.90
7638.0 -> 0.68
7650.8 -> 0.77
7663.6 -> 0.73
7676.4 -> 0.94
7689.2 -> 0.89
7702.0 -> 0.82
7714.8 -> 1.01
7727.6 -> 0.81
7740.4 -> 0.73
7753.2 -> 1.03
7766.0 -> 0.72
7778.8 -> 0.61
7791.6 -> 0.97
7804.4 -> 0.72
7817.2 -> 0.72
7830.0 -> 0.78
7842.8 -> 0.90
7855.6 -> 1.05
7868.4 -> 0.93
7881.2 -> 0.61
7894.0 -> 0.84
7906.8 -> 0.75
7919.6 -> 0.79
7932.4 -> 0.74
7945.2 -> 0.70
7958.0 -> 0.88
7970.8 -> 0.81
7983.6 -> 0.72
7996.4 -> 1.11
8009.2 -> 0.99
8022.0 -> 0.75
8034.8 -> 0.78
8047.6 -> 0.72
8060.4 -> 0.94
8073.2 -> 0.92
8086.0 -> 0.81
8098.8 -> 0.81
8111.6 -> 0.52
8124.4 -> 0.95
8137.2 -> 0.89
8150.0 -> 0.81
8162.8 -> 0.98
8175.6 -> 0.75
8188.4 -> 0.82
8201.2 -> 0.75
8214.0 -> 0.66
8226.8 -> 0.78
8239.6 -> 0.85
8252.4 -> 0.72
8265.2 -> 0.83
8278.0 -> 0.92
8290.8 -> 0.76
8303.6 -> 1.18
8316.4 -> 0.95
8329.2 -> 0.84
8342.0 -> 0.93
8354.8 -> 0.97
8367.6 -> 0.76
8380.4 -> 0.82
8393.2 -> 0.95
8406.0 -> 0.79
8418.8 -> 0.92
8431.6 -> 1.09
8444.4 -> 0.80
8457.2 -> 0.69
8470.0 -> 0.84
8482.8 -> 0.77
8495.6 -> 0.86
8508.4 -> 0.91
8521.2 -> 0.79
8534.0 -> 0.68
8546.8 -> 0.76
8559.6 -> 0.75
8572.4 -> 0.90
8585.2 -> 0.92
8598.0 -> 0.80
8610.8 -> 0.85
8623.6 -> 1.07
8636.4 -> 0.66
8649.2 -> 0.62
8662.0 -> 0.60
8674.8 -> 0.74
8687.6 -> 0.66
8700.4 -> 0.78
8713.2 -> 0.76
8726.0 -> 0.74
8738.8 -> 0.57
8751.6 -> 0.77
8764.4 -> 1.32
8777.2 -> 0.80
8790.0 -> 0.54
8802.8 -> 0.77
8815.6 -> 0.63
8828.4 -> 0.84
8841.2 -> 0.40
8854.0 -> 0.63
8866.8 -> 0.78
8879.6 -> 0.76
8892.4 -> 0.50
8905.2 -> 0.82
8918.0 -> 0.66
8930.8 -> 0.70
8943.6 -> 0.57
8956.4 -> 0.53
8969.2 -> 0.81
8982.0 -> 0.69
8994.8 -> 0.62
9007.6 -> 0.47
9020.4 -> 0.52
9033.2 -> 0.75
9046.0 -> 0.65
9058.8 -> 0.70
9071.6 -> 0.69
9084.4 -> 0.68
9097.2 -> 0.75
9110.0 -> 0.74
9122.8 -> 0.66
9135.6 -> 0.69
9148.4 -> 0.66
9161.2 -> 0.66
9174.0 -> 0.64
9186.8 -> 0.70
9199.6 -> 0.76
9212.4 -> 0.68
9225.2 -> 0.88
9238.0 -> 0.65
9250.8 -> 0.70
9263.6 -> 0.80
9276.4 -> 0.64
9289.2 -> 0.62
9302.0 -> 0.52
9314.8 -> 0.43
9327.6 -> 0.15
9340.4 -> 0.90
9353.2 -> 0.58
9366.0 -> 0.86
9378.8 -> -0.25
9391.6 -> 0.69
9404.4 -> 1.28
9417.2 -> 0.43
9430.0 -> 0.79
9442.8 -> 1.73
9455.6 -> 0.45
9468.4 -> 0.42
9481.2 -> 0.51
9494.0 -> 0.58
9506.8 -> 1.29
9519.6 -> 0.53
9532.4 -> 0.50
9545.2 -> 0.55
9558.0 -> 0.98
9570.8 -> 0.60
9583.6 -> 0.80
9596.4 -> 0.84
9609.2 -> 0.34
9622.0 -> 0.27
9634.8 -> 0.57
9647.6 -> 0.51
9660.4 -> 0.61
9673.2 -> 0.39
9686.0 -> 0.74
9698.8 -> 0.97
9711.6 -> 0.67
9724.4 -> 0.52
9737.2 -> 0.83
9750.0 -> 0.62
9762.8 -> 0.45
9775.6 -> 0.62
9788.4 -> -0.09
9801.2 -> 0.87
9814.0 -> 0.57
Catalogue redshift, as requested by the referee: 0.12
